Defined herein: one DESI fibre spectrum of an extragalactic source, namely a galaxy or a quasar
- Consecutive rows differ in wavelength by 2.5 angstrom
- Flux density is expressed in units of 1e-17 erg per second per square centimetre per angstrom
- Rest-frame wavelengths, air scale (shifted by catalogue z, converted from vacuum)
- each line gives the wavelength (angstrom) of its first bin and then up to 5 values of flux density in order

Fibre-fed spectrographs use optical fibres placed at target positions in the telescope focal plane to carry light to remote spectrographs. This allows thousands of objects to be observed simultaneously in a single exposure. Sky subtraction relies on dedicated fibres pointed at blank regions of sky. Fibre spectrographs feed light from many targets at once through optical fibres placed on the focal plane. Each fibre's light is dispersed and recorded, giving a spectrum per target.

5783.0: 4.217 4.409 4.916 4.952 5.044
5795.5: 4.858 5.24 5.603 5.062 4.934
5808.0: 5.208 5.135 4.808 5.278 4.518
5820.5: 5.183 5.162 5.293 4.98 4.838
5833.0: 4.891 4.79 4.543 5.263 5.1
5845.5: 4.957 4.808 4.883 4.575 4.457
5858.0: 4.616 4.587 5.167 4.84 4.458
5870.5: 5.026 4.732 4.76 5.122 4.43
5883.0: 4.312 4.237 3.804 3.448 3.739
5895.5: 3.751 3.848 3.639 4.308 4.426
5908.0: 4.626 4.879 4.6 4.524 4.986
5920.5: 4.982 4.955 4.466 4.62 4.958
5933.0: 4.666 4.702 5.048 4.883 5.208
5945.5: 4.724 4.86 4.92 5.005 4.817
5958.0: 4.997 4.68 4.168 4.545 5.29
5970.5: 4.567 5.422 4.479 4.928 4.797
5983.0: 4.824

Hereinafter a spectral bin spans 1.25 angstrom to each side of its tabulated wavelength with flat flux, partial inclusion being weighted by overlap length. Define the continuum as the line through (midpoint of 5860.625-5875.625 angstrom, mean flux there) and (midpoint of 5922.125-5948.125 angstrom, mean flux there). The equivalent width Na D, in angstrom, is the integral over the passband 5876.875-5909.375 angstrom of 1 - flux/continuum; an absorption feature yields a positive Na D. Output 4.7 angstrom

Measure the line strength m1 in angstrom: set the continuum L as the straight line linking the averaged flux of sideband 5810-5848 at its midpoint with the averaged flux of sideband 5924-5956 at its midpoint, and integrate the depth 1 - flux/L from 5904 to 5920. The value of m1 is 0.6 angstrom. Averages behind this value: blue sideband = 4.97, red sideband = 4.84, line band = 4.68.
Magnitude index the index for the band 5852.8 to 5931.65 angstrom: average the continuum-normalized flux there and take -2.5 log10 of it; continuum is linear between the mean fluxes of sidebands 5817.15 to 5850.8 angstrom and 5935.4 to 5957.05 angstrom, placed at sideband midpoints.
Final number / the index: 0.10 mag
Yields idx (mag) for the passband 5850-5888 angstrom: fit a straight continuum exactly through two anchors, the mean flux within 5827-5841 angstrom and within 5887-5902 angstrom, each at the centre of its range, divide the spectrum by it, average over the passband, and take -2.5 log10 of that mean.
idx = -0.11 mag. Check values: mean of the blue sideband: 4.86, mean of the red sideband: 3.71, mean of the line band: 4.65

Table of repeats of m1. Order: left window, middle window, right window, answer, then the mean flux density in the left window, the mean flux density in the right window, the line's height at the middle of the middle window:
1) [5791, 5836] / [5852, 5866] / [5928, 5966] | 0.7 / 5.05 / 4.81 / 4.97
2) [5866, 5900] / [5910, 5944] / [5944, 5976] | -1.7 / 4.28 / 4.82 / 4.59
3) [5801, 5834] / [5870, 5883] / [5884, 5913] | -1.2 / 5.04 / 4.09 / 4.35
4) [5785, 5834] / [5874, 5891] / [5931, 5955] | 2.1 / 5.03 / 4.89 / 4.95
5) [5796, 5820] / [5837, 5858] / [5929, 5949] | 0.9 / 5.08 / 4.88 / 5.02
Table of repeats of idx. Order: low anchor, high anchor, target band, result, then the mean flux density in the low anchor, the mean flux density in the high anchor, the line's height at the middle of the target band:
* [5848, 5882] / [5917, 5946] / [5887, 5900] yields 0.28 mag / 4.74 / 4.85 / 4.79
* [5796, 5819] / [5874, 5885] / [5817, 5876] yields 0.00 mag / 5.09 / 4.63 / 4.84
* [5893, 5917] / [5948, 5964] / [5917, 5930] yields -0.08 mag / 4.27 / 4.78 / 4.45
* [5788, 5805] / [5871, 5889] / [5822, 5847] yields -0.03 mag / 5.1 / 4.52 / 4.84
